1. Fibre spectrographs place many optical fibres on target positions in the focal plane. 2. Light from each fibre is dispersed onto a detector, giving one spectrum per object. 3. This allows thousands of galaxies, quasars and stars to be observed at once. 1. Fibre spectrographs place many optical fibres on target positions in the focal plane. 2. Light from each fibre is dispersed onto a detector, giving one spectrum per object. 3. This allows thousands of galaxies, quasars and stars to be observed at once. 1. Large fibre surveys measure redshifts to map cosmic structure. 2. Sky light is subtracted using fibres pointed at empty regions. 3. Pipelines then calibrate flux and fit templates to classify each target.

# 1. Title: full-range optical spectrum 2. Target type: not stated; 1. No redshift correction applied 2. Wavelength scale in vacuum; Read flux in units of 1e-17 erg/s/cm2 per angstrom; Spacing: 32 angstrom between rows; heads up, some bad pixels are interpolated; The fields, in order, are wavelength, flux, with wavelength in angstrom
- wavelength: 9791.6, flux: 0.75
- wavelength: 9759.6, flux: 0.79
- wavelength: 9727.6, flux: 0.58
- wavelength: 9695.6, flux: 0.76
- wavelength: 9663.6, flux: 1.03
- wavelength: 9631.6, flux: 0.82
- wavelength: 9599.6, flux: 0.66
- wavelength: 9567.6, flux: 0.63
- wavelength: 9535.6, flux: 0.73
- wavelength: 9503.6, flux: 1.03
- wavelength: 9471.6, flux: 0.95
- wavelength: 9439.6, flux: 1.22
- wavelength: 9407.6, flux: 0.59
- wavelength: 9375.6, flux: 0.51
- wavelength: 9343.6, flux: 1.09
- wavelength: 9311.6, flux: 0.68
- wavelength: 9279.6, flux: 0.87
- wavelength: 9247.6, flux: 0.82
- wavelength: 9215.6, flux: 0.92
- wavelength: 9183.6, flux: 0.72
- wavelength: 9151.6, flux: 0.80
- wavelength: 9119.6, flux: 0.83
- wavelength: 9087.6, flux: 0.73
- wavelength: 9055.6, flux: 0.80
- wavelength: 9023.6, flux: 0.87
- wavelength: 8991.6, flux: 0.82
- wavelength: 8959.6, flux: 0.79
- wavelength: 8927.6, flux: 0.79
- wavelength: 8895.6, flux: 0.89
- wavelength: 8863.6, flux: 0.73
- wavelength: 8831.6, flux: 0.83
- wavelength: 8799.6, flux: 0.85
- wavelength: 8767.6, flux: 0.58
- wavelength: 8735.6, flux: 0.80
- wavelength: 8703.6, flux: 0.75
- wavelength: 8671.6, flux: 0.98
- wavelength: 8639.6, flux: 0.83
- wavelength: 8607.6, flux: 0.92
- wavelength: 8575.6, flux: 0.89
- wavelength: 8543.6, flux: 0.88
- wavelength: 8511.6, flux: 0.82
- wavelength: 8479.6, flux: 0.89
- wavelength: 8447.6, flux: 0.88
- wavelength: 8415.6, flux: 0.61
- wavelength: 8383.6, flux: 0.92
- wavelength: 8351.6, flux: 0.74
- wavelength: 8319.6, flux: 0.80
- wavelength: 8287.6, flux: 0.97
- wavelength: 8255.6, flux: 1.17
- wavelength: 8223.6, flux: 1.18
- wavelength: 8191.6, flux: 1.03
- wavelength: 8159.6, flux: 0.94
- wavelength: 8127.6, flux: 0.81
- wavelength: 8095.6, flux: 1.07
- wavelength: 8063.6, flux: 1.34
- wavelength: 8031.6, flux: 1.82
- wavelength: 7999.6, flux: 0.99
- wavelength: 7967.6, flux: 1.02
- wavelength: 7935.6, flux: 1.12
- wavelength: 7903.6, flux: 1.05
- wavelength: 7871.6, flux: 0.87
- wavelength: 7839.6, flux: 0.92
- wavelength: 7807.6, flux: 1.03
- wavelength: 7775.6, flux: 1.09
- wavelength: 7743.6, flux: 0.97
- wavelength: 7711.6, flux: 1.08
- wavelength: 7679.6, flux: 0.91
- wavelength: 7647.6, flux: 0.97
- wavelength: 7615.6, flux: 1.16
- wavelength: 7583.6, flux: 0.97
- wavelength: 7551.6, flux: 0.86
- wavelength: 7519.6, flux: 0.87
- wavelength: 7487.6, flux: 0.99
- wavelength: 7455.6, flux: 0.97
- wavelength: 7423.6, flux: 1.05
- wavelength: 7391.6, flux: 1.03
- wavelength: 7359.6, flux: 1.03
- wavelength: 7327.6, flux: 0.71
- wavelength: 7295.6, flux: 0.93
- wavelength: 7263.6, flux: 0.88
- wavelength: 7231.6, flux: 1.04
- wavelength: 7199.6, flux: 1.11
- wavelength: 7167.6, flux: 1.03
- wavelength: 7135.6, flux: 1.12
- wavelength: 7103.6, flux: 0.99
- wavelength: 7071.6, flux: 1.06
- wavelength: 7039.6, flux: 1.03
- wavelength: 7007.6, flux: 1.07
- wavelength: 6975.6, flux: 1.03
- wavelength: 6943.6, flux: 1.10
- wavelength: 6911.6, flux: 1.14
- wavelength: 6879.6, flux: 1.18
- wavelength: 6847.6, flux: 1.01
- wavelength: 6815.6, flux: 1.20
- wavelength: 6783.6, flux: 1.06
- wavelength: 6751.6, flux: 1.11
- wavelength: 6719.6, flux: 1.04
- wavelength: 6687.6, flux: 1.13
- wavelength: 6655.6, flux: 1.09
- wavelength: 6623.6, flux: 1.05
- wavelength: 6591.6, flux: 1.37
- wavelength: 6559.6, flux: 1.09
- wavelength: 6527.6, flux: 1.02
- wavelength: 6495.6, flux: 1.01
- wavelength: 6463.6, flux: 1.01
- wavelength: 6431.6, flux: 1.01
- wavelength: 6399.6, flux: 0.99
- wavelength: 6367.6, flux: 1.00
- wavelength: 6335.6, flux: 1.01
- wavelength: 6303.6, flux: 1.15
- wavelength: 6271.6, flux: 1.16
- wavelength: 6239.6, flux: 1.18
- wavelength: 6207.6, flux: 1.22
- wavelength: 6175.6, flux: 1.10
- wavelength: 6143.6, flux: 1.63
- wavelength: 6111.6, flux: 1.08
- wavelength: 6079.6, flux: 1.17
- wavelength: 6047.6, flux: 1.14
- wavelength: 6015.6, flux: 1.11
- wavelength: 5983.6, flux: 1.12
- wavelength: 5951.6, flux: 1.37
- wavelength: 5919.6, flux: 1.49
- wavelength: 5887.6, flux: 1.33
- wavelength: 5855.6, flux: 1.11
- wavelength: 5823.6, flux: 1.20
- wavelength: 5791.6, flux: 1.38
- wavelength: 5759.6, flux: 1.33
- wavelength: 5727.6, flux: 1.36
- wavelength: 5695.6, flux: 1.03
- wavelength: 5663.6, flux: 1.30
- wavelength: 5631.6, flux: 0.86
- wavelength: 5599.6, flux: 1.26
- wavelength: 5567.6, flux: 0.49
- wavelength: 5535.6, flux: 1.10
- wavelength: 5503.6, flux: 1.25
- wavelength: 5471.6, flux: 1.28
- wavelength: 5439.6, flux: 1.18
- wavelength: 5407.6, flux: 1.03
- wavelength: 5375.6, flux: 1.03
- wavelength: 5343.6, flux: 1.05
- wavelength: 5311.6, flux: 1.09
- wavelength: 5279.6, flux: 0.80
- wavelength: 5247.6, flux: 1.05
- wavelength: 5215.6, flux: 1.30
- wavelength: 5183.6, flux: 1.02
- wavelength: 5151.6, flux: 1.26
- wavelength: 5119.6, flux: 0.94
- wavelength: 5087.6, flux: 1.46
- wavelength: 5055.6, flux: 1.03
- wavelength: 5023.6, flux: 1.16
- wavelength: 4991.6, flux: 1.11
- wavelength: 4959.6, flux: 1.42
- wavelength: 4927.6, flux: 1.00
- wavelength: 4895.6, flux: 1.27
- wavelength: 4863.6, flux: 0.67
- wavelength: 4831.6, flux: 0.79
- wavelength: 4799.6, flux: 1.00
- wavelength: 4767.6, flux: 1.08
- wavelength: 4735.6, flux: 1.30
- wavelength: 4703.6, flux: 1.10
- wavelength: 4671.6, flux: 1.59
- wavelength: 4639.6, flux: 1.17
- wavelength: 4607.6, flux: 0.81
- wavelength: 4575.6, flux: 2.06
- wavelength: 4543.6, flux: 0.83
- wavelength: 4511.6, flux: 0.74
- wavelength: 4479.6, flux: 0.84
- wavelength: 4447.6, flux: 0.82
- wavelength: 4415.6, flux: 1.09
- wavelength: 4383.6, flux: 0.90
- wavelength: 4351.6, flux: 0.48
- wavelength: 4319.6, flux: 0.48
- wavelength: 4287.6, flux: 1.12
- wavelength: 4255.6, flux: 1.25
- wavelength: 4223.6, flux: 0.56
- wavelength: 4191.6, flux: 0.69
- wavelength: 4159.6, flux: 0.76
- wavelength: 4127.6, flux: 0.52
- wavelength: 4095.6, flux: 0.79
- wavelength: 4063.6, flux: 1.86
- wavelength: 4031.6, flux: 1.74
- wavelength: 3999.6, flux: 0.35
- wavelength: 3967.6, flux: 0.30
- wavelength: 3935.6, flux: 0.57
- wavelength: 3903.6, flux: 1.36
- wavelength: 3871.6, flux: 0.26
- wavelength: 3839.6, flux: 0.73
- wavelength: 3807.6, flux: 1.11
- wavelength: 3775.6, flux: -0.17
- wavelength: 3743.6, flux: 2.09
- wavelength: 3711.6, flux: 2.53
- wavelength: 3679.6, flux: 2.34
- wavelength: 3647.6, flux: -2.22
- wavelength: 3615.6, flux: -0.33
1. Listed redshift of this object 0.23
